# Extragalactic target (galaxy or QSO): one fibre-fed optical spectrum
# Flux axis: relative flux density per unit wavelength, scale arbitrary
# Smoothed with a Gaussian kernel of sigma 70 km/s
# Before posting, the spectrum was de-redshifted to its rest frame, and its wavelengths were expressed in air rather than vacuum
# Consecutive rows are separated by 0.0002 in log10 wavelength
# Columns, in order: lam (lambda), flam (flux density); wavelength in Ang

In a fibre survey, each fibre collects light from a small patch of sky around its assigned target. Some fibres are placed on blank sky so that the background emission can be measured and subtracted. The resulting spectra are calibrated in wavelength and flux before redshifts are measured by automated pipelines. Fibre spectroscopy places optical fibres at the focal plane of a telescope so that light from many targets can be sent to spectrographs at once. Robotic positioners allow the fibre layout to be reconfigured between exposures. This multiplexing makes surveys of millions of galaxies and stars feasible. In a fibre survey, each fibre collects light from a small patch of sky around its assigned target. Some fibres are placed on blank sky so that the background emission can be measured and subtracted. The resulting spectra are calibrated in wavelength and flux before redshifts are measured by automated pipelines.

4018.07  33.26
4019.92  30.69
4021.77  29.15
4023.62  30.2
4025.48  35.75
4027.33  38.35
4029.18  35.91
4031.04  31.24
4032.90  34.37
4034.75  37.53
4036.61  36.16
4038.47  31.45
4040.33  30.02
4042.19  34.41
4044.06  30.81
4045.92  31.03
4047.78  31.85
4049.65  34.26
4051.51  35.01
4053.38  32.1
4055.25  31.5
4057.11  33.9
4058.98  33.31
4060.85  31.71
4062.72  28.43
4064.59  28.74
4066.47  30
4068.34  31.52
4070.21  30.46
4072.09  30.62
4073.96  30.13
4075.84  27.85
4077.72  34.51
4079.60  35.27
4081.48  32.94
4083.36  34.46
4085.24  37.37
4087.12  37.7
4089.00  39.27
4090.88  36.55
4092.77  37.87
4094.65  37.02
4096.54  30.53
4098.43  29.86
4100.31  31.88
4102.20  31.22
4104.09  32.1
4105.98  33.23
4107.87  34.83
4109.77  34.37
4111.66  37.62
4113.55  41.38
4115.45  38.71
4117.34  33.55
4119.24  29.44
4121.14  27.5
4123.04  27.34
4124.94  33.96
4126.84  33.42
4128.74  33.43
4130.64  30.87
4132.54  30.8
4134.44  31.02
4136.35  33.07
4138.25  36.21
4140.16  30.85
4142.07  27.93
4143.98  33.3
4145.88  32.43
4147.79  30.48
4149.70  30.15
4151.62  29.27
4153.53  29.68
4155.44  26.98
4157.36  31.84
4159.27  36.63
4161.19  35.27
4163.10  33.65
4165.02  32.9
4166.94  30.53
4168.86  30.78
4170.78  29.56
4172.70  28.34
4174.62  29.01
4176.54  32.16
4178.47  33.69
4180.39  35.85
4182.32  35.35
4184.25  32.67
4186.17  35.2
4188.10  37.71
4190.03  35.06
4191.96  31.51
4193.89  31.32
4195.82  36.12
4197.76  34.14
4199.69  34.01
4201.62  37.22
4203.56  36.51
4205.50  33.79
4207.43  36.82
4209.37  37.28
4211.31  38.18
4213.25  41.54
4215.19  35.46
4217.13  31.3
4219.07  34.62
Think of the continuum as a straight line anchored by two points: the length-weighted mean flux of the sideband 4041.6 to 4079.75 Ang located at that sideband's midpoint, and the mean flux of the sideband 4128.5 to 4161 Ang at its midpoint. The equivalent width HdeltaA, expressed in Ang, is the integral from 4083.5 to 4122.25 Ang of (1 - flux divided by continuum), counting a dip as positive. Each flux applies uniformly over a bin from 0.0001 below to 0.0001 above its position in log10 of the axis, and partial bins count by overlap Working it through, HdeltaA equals -3.6 Ang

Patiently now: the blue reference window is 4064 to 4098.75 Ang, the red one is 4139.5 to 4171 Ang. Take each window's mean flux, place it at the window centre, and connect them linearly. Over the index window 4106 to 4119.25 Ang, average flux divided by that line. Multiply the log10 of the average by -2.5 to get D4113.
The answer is -0.109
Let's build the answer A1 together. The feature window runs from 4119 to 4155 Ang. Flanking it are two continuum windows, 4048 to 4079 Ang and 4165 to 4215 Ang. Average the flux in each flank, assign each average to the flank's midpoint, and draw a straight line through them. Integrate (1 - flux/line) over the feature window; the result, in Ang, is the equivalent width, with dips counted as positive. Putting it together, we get 2.2 Ang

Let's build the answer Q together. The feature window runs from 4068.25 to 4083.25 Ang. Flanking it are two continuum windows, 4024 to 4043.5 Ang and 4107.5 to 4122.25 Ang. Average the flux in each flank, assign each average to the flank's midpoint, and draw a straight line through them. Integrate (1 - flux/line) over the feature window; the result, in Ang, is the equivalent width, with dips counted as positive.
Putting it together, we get 1.14 Ang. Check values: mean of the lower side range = 34.3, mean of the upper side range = 34.6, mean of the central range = 31.8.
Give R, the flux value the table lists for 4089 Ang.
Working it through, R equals 39.27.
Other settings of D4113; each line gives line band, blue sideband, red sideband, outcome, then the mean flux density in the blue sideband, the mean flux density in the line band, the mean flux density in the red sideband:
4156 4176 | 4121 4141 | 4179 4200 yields 0.05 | 31.9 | 31.8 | 34.4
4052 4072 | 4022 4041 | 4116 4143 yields 0.07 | 34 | 31.2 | 31.5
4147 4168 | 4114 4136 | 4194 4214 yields 0.07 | 32.1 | 31.6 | 36.3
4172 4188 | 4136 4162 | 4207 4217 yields 0.04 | 31.7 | 33.1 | 37.4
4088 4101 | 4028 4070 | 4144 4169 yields -0.09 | 32.5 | 34.8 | 31.7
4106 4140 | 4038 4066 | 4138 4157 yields -0.08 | 31.9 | 33.3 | 30.5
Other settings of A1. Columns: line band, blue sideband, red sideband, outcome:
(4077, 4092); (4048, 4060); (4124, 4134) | -1.43 Ang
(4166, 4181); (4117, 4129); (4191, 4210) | 1.06 Ang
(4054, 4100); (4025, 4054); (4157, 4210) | 1.08 Ang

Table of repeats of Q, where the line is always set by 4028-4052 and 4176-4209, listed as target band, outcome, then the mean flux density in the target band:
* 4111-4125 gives 0.2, 33.6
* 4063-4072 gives 1.0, 30.1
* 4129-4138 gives 0.6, 32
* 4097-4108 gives 0.7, 31.9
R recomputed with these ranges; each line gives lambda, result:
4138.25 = 36.21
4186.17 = 35.2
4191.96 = 31.51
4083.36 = 34.46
